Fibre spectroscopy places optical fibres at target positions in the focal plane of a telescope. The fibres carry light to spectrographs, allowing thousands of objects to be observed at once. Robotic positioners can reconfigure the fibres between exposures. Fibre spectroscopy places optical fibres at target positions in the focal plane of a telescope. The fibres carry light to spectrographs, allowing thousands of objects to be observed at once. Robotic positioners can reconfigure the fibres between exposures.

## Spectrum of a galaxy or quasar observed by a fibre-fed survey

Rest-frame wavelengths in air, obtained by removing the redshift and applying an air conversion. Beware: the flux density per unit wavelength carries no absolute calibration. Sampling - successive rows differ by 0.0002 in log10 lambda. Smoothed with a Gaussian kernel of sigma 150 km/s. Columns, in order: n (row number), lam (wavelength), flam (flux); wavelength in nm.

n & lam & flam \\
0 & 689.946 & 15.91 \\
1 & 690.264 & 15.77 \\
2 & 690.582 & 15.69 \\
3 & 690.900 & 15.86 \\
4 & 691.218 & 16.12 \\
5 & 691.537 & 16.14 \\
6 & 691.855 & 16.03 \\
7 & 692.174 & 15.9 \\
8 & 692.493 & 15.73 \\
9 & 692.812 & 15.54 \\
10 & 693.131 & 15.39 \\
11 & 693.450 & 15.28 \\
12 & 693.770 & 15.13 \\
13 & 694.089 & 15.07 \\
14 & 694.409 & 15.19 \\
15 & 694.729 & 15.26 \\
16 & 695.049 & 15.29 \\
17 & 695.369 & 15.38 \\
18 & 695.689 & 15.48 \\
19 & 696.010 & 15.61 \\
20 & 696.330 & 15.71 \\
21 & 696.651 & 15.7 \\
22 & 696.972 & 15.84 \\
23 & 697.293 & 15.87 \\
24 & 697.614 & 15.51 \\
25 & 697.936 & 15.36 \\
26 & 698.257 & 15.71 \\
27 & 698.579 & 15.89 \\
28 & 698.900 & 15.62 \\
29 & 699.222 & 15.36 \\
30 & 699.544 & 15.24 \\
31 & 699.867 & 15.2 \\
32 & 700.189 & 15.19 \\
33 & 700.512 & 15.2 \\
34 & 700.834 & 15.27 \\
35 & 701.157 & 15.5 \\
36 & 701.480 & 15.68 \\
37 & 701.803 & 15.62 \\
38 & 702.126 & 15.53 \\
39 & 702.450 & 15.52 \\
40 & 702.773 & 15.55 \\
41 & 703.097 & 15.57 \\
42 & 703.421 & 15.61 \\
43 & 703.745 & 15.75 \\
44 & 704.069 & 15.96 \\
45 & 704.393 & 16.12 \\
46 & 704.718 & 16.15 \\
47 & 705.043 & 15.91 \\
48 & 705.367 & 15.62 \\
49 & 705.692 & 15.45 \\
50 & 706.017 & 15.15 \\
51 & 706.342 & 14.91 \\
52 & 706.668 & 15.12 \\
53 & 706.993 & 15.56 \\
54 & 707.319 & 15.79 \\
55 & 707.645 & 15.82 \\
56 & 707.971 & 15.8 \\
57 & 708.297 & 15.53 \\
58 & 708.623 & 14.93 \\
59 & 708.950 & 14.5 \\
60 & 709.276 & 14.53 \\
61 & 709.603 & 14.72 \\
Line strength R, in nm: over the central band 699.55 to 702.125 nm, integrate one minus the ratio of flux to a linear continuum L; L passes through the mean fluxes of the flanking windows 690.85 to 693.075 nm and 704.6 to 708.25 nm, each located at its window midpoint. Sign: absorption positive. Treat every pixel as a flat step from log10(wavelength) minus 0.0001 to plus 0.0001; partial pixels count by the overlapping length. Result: 0.05 nm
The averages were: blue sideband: 15.9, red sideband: 15.6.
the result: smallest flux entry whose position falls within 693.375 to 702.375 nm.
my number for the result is 15.07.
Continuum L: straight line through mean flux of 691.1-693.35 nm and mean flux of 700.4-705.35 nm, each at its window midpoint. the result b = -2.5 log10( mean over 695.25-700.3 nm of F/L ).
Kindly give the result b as 0.01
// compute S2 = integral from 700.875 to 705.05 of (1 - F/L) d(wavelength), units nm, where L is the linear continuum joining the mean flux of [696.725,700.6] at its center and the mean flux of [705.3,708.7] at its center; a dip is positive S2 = -0.06 nm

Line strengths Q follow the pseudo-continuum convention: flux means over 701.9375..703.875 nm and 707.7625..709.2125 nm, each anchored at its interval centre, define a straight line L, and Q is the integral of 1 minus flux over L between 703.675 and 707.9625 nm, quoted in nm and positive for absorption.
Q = -0.08 nm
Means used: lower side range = 15.6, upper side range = 15.2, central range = 15.6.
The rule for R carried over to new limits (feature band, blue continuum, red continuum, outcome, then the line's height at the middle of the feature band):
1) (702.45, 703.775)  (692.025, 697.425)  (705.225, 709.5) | -0.02 nm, 15.3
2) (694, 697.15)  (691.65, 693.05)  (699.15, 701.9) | 0.03 nm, 15.6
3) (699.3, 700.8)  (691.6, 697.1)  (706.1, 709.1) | 0.02 nm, 15.4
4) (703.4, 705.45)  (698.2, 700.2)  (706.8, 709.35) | -0.07 nm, 15.4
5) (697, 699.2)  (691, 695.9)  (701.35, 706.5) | -0.01 nm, 15.6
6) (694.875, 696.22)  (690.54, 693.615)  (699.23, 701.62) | 0.01 nm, 15.6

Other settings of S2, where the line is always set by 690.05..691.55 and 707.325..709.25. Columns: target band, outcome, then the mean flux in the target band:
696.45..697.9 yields -0.002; 15.7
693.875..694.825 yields 0.036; 15.2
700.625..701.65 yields 0.005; 15.5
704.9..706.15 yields -0.012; 15.5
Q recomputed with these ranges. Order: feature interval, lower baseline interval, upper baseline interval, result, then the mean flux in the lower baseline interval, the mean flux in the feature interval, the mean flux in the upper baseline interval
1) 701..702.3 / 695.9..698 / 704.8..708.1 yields 0.00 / 15.7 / 15.6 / 15.5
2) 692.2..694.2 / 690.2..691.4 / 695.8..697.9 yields 0.05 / 15.9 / 15.4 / 15.7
